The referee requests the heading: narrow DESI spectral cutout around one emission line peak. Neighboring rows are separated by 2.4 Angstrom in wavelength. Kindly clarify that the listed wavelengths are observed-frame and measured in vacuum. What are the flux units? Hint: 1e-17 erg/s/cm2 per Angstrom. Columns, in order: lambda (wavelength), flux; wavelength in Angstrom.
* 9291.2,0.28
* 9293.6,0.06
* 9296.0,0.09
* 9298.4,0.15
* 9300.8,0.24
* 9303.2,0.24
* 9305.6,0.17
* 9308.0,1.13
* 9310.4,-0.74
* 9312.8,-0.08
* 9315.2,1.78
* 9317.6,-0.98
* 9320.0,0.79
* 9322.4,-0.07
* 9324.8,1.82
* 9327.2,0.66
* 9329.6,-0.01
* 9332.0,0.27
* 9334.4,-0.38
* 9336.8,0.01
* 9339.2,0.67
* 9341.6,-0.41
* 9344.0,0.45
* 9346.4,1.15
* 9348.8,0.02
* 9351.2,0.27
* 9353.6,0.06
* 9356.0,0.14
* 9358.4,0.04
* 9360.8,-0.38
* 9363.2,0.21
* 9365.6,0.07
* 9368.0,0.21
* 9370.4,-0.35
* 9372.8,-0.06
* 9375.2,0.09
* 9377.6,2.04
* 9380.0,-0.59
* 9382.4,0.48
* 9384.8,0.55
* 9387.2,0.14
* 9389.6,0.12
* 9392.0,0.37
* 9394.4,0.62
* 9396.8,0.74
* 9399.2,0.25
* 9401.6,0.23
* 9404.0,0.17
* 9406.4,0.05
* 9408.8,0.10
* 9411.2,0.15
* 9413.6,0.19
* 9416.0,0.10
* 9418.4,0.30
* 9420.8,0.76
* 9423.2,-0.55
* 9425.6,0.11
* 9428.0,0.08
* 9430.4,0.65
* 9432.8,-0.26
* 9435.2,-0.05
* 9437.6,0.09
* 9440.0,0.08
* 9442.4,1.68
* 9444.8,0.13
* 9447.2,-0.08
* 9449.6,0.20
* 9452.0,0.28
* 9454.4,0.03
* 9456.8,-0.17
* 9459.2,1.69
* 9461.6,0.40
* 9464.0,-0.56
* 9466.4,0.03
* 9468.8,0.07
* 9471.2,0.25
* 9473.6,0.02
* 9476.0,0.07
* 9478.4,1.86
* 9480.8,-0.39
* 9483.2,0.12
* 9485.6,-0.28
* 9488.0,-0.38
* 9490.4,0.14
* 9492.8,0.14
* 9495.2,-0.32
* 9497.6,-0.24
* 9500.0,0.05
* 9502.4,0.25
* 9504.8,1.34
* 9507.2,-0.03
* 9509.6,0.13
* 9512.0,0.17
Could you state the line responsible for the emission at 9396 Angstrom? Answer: [O III] 5007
